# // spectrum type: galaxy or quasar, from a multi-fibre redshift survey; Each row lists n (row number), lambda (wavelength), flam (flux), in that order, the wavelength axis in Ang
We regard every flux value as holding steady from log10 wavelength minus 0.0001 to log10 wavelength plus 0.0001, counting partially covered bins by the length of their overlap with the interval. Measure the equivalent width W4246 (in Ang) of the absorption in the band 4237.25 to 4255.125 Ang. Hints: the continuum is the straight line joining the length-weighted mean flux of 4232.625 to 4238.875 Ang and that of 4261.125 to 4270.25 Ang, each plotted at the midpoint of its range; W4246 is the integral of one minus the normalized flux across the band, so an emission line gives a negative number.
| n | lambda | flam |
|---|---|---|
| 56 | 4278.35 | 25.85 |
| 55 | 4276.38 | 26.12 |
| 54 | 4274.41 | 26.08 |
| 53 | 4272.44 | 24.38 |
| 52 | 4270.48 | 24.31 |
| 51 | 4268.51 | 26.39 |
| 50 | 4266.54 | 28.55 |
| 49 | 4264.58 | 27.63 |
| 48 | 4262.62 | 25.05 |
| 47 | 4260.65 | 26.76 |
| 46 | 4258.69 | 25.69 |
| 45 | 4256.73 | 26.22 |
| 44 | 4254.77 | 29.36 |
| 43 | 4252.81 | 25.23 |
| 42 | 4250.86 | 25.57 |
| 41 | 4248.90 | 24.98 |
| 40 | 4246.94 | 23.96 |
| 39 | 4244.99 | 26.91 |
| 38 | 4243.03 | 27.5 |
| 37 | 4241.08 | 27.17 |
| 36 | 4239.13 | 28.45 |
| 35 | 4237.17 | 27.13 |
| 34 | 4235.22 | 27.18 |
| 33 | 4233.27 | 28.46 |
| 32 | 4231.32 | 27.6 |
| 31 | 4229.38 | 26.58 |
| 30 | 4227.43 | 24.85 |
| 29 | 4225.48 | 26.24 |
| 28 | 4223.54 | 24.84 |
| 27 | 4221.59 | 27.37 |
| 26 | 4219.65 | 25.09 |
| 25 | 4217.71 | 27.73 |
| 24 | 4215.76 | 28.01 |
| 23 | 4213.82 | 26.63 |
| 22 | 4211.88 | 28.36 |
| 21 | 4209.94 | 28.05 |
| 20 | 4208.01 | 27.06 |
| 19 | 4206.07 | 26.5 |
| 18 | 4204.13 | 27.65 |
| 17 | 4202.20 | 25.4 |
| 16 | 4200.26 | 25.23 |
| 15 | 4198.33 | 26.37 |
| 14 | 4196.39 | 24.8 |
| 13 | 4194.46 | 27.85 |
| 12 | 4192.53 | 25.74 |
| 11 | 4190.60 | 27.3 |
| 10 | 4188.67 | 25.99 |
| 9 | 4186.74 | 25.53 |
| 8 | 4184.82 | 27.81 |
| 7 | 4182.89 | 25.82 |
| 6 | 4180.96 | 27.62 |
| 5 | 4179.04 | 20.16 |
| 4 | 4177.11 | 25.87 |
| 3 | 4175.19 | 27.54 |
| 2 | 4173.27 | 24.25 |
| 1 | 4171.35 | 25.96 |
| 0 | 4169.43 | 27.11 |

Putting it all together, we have 0.51 Ang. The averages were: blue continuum 27.6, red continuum 26.7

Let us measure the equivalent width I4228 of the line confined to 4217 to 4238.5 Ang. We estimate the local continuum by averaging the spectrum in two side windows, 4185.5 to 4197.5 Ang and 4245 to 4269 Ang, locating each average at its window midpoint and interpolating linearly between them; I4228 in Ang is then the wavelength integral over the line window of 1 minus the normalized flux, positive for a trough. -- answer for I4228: -0.3 Ang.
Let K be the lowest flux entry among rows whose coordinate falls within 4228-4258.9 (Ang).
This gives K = 23.96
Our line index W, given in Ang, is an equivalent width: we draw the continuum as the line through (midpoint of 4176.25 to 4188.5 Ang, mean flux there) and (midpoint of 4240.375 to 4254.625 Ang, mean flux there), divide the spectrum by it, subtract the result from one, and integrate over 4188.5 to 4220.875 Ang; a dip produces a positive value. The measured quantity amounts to -1.3 Ang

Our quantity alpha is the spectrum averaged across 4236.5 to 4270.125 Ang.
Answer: 26.6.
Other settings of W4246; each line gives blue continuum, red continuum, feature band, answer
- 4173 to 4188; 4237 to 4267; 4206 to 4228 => -0.5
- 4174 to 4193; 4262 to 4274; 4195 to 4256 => -1.5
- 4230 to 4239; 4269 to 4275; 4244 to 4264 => 0.2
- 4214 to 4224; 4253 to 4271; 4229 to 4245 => -0.5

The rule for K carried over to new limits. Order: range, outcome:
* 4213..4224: 24.84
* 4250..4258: 25.23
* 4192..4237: 24.8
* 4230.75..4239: 27.13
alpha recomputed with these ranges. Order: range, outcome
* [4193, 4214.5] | 26.7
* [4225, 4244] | 27.1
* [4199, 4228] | 26.6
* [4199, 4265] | 26.7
